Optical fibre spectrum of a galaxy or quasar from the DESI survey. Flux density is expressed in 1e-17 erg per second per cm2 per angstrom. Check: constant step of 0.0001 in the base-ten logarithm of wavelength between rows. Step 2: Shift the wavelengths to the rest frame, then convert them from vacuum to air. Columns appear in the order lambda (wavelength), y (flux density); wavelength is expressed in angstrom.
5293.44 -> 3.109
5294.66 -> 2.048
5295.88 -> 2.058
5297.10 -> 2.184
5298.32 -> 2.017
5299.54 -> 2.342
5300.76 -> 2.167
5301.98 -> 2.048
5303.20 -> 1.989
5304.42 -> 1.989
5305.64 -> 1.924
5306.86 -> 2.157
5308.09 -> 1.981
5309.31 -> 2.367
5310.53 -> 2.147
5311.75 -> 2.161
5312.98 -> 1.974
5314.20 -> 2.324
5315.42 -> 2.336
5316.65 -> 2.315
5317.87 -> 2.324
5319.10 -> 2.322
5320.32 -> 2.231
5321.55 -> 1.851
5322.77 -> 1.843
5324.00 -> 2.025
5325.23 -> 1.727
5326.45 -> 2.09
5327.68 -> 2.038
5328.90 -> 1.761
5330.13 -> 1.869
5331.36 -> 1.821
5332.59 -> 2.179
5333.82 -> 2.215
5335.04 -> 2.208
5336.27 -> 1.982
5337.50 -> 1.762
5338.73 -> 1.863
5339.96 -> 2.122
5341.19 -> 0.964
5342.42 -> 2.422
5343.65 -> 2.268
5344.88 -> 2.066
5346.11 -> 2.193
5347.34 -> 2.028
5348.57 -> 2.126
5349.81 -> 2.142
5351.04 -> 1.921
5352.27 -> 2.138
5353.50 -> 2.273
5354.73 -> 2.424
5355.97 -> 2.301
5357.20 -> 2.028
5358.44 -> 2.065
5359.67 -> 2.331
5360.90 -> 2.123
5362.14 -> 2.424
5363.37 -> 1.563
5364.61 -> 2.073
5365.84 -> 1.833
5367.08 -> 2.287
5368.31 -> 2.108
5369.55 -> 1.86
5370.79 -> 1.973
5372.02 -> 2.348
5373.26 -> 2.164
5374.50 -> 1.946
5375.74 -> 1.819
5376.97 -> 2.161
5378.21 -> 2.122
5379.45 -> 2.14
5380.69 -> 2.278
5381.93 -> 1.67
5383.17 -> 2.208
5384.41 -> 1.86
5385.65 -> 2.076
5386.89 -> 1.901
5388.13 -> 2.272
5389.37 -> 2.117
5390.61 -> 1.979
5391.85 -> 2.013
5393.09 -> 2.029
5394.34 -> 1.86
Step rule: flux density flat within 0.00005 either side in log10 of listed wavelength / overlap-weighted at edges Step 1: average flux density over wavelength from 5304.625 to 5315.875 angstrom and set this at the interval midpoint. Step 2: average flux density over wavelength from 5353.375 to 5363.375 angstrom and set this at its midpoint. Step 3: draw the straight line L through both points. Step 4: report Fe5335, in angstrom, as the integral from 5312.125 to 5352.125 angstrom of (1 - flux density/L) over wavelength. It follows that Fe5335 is 2.4 angstrom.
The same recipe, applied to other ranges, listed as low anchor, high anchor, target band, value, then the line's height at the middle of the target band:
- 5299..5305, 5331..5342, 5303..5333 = -0.8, 2.02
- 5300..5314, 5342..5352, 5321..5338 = 1.3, 2.12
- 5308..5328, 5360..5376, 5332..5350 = 0.5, 2.09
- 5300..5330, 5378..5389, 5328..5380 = 0.3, 2.07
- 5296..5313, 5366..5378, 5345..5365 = -0.5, 2.08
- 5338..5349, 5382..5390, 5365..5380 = -0.2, 2.03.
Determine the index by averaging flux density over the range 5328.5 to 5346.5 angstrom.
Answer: 1.98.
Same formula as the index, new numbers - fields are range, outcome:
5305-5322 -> 2.17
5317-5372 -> 2.05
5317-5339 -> 2.01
